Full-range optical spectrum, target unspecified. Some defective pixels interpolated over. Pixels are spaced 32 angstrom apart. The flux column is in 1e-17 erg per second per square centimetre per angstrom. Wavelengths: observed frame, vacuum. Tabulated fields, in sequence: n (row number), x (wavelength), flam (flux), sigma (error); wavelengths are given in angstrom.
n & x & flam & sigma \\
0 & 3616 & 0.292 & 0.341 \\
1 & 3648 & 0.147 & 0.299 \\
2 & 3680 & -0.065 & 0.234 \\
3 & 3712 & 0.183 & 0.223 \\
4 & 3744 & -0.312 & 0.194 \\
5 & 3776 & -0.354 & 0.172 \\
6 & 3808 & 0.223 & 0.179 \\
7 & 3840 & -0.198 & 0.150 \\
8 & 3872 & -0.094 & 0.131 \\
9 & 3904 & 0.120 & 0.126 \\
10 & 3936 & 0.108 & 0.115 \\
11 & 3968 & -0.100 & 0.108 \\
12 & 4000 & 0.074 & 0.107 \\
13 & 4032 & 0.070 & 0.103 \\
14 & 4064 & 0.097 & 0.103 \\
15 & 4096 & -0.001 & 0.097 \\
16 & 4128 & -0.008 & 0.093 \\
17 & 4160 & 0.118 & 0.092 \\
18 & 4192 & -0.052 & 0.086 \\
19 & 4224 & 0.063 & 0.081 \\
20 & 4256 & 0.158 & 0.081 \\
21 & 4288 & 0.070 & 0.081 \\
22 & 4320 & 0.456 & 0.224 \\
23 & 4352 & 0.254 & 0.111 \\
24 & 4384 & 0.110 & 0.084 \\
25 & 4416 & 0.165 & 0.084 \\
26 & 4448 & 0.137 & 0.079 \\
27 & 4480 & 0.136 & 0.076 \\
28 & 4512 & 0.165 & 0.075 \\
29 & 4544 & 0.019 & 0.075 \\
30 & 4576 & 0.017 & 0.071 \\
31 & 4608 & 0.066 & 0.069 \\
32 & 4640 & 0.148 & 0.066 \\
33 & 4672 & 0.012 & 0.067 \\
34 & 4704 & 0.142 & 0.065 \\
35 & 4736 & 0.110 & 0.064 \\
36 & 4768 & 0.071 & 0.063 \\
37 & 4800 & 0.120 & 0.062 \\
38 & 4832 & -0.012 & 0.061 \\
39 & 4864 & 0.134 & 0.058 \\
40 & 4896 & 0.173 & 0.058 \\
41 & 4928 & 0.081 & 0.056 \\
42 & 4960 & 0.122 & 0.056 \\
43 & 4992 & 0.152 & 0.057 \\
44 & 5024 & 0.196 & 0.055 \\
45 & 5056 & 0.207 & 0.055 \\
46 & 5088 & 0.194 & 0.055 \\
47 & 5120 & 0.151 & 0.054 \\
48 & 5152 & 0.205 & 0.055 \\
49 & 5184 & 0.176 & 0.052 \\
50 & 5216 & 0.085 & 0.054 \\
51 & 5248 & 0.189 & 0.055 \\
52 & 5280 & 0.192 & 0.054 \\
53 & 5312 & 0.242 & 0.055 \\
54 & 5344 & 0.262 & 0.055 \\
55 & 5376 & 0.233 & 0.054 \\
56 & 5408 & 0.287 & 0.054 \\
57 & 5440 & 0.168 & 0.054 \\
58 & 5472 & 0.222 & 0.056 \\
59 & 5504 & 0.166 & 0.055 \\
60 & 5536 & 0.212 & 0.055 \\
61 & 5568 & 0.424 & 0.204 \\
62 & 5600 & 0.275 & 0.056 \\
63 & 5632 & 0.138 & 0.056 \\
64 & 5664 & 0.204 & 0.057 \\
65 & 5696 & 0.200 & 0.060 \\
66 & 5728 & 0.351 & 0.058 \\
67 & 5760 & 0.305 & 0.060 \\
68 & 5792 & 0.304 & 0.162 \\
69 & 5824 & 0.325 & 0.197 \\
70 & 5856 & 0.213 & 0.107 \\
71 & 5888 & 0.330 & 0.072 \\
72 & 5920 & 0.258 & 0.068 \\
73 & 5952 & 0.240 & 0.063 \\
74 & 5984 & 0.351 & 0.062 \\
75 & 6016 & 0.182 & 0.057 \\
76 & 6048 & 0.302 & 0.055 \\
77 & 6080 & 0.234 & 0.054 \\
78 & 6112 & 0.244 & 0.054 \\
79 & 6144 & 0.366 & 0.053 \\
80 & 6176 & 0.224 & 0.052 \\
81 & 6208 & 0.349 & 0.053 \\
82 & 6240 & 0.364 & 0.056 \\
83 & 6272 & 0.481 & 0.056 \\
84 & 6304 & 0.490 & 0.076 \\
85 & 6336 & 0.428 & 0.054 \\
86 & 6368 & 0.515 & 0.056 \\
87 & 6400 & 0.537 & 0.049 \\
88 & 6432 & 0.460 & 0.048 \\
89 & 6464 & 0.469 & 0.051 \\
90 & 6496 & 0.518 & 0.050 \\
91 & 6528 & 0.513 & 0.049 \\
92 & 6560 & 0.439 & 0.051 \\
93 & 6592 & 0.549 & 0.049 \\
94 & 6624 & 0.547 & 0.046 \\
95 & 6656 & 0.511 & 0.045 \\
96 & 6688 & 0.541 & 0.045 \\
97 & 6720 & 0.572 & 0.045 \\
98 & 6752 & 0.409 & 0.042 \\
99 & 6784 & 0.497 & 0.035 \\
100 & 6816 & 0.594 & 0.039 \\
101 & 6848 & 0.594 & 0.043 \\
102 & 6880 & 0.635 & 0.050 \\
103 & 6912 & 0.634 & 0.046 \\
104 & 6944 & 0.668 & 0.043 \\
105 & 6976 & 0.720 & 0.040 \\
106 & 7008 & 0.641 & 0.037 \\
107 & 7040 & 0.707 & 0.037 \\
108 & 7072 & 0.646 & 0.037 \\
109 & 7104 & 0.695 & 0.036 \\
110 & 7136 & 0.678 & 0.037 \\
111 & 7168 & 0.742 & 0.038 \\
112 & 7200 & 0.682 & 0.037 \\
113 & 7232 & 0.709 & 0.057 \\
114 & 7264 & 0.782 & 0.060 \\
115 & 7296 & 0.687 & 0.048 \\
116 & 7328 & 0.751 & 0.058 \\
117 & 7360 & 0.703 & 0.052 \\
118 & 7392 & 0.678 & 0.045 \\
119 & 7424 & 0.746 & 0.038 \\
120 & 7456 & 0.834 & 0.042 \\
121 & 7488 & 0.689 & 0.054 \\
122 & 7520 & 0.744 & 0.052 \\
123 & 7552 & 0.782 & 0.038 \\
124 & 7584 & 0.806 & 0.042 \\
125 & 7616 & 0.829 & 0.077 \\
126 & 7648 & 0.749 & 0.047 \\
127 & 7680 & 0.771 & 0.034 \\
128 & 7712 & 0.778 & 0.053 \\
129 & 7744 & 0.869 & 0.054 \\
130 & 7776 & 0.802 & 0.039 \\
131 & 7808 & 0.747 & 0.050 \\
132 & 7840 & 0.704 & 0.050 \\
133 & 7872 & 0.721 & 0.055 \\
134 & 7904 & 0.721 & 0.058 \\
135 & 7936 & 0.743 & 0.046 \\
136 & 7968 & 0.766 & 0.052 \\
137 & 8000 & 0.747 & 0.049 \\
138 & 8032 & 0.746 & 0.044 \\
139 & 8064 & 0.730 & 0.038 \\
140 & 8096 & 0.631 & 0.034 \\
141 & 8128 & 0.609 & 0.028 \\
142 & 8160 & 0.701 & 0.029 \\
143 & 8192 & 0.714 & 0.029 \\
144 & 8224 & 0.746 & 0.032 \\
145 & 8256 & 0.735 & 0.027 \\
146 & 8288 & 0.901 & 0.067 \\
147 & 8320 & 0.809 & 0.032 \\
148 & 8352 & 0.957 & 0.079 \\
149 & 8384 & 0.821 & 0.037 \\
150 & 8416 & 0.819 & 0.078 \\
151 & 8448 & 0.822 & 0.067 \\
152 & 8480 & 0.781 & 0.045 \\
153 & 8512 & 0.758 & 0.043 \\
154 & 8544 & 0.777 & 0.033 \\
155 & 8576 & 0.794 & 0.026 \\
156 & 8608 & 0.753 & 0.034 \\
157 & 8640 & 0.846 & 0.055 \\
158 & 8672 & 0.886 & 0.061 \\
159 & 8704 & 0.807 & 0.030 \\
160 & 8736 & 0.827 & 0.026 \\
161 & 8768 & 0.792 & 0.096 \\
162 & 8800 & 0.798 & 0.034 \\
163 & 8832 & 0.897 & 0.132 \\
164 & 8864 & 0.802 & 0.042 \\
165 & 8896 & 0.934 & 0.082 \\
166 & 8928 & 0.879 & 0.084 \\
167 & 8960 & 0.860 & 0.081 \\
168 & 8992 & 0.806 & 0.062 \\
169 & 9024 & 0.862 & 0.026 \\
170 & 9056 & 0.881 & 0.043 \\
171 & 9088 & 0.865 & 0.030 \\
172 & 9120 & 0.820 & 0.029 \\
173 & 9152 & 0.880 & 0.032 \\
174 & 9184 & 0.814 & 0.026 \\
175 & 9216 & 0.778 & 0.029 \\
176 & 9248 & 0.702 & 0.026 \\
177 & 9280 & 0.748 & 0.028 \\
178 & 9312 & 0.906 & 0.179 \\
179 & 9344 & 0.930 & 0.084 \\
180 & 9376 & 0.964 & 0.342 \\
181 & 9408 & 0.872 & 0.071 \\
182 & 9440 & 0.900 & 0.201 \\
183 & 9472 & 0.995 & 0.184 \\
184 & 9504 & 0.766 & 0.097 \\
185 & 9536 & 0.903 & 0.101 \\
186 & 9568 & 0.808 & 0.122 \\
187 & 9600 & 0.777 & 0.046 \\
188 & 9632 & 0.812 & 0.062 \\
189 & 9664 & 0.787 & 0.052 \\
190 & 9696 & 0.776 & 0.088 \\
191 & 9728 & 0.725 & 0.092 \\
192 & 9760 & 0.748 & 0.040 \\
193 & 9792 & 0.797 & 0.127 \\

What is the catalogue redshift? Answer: 0.571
